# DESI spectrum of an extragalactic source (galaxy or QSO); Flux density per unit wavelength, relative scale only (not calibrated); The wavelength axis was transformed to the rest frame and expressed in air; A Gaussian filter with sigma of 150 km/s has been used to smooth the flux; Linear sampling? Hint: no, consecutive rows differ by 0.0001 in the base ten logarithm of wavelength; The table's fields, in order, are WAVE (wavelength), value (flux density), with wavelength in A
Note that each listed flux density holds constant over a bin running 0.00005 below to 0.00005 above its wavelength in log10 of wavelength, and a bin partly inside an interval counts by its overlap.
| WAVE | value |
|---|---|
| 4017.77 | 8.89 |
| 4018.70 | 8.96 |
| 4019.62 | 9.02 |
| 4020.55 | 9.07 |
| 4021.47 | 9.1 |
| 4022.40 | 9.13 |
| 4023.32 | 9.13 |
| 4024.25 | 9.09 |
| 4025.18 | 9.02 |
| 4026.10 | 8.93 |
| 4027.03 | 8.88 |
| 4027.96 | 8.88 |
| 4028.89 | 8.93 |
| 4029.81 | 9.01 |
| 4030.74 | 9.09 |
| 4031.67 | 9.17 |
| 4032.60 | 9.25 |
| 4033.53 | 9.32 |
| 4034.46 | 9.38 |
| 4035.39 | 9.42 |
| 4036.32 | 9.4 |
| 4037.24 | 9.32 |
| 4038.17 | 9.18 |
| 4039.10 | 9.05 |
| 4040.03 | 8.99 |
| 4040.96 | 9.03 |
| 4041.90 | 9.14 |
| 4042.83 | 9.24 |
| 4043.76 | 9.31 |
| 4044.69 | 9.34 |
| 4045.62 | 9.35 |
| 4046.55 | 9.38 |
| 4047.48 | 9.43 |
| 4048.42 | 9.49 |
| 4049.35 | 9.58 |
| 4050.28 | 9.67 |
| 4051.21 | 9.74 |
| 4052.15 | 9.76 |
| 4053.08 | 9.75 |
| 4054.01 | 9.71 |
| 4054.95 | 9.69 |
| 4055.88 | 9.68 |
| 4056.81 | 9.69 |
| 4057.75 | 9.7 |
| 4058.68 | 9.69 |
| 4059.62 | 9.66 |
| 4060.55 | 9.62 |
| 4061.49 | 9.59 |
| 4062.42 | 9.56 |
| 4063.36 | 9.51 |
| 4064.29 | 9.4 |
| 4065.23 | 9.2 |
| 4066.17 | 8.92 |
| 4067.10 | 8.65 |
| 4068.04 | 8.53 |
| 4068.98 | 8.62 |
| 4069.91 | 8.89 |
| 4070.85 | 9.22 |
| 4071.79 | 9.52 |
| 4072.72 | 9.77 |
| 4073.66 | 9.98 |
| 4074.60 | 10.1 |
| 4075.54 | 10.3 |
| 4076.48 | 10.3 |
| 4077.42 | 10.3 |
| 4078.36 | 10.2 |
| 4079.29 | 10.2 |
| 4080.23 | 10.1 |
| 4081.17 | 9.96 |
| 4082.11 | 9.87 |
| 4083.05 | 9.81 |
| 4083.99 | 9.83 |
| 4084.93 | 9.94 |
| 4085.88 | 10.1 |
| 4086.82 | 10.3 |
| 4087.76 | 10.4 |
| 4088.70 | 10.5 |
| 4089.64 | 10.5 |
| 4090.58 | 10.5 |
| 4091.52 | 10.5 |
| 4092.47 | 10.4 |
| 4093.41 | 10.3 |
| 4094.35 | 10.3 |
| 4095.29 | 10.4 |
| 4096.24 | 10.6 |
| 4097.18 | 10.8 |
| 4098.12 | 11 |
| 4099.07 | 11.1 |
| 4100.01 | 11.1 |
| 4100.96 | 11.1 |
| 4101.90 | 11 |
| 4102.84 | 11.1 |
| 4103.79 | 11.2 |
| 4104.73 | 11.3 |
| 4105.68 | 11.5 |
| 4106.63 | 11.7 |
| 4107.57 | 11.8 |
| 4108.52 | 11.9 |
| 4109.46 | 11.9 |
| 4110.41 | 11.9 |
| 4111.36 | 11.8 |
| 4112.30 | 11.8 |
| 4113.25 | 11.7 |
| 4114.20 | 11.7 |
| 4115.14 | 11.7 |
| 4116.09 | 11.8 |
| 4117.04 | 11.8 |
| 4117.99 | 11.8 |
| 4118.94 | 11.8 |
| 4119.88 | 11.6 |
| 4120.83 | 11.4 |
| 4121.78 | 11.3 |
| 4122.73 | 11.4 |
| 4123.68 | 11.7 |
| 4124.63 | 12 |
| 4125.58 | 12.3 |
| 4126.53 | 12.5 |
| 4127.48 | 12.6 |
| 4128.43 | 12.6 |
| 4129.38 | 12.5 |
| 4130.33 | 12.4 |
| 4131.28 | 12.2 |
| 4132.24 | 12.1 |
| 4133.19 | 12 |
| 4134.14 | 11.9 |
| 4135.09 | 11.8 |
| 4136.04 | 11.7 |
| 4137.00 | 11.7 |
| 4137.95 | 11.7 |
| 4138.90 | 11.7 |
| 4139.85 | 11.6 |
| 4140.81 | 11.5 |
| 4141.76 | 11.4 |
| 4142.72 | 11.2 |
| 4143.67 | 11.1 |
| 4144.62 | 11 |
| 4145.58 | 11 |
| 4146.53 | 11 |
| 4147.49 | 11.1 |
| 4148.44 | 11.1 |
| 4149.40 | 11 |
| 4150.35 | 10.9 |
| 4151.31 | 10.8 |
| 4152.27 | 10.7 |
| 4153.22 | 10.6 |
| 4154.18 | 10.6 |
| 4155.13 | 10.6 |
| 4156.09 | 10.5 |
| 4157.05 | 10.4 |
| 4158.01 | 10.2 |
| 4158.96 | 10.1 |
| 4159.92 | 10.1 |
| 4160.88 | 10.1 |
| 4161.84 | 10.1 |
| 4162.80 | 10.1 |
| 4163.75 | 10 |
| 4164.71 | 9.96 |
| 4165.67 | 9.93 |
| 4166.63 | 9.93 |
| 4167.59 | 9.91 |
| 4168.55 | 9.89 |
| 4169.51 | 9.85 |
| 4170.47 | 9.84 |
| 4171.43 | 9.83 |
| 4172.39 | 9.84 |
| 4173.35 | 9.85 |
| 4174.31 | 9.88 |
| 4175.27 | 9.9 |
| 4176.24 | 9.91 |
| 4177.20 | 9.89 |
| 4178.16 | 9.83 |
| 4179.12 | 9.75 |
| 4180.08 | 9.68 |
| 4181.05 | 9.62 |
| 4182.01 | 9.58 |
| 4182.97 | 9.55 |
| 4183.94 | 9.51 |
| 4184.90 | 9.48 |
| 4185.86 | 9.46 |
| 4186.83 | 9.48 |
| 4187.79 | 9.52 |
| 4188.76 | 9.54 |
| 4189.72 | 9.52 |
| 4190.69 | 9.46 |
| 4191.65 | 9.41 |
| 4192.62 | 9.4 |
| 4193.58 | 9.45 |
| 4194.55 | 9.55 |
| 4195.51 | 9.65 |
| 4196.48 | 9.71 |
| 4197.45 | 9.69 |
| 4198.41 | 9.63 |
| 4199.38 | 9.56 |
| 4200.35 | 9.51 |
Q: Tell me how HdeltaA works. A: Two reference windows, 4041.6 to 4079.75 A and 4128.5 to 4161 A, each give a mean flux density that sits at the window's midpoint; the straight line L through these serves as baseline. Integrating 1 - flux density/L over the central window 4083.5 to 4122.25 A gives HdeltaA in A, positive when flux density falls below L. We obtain -2.7 A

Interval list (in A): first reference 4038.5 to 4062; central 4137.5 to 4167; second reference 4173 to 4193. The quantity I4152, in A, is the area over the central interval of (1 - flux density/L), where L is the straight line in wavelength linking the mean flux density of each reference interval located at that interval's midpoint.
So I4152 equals -3.44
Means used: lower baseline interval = 9.49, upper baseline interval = 9.63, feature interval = 10.7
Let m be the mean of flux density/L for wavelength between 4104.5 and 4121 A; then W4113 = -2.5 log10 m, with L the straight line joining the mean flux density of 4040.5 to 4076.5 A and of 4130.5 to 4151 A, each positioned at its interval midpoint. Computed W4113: -0.091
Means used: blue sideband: 9.47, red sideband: 11.5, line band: 11.7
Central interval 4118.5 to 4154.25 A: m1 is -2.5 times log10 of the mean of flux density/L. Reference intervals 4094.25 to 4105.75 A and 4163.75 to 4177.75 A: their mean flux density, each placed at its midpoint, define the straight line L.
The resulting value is -0.11 mag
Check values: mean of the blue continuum 11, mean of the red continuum 9.89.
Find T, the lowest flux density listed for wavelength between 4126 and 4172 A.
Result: 9.83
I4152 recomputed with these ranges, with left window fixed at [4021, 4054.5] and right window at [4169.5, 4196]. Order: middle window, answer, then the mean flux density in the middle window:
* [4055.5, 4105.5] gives -3.6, 10.1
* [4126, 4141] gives -4.0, 12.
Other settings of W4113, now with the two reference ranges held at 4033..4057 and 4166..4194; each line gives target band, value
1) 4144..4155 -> -0.13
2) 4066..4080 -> -0.01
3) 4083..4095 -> -0.08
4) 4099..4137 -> -0.23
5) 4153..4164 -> -0.07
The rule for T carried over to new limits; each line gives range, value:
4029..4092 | 8.53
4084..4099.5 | 9.94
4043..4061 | 9.31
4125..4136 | 11.8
